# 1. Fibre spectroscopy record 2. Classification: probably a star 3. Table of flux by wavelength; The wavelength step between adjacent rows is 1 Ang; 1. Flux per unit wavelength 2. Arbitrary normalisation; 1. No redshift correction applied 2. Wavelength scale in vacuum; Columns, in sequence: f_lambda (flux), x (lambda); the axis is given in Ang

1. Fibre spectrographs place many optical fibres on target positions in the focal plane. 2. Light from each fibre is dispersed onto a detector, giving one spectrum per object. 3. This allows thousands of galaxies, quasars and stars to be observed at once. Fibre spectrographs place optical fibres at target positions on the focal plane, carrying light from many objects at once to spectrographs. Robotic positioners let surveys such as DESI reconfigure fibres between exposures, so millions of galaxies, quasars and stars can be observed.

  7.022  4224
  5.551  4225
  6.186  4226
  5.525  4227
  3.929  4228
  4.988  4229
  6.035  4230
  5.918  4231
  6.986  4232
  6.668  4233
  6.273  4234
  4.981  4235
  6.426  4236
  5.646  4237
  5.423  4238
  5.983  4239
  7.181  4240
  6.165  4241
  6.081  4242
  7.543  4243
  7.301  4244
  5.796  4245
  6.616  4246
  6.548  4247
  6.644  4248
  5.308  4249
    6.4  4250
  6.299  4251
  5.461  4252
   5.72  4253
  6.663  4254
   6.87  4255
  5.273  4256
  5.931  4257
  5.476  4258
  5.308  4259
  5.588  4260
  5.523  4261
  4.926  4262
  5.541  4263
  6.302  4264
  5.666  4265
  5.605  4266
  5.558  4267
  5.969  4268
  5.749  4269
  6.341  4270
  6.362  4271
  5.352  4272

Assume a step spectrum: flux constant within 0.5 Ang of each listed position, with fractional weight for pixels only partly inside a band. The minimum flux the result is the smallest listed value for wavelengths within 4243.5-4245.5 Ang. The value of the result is 5.796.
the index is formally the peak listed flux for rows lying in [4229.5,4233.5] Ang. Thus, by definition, 6.986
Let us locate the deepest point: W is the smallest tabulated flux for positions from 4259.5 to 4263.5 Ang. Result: 4.926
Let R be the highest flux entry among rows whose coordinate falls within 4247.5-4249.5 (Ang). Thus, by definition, 6.644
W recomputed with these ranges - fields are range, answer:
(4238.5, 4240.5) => 5.983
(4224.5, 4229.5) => 3.929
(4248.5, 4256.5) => 5.273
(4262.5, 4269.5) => 5.541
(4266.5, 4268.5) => 5.558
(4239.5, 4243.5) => 6.081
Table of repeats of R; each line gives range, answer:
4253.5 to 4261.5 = 6.87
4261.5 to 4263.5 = 5.541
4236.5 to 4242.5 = 7.181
